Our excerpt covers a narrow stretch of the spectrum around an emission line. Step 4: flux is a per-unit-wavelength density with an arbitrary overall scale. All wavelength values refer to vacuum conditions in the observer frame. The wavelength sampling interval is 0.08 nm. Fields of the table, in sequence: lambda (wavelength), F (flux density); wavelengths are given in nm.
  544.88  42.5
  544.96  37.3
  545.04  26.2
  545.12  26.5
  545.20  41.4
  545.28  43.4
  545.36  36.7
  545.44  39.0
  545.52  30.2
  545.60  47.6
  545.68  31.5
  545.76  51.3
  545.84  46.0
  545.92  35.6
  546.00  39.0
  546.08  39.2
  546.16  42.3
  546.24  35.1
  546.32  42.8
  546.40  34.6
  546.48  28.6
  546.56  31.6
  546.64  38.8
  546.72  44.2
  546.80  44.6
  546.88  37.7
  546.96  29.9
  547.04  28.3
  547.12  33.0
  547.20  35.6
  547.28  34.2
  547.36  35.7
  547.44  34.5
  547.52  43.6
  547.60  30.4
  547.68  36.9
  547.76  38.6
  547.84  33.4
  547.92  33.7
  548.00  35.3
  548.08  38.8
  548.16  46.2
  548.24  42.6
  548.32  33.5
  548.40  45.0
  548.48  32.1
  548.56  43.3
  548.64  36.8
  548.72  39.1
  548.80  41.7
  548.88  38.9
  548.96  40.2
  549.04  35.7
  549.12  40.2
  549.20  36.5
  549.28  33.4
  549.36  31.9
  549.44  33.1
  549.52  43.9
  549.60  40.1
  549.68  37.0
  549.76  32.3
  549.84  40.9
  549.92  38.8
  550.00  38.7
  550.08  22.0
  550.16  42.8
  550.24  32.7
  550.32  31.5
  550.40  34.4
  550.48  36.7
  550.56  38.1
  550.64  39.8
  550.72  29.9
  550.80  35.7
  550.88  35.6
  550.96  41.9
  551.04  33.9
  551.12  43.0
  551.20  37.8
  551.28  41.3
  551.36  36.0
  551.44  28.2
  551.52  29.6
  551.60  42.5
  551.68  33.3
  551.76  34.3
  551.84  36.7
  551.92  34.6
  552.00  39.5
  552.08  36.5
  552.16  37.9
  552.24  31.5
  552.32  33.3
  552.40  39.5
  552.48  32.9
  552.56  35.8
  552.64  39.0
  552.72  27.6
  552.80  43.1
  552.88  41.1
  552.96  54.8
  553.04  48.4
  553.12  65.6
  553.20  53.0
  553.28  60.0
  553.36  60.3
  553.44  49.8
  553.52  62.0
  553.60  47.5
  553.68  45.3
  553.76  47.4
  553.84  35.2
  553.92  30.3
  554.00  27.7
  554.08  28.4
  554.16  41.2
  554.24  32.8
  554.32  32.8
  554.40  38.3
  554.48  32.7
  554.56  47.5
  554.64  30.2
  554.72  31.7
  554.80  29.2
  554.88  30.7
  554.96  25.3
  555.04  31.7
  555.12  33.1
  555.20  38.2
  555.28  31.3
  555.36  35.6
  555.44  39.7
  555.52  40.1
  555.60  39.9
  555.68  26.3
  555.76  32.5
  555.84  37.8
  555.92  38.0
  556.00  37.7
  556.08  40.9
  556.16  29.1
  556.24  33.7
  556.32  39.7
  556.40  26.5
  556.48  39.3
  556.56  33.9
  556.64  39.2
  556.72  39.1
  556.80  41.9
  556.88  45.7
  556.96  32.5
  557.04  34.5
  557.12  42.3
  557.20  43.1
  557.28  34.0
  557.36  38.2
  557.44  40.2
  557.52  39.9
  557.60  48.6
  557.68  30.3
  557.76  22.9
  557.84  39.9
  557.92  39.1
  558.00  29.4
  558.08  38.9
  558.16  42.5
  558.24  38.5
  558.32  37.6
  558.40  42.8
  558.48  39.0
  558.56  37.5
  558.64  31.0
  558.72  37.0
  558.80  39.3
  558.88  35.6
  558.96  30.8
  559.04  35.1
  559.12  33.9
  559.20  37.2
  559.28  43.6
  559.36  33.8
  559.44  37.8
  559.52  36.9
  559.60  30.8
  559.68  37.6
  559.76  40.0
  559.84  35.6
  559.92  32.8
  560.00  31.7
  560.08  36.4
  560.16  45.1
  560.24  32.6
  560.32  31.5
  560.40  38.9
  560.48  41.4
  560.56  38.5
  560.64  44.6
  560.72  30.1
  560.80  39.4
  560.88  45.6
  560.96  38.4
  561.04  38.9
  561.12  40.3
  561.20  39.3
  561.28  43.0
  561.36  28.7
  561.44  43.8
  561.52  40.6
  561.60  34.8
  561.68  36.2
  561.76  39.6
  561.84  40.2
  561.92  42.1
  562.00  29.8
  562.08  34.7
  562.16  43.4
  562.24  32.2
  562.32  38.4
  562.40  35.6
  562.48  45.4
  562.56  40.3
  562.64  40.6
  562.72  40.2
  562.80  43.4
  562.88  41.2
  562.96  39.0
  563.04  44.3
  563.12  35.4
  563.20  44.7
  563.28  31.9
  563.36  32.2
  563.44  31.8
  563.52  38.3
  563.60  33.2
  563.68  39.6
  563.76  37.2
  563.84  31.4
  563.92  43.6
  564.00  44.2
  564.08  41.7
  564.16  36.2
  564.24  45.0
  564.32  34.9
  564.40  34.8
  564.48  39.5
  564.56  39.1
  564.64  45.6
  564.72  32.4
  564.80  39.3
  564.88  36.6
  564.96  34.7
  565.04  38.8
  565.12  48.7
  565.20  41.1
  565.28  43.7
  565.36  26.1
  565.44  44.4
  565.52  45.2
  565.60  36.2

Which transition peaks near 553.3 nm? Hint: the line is Hbeta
